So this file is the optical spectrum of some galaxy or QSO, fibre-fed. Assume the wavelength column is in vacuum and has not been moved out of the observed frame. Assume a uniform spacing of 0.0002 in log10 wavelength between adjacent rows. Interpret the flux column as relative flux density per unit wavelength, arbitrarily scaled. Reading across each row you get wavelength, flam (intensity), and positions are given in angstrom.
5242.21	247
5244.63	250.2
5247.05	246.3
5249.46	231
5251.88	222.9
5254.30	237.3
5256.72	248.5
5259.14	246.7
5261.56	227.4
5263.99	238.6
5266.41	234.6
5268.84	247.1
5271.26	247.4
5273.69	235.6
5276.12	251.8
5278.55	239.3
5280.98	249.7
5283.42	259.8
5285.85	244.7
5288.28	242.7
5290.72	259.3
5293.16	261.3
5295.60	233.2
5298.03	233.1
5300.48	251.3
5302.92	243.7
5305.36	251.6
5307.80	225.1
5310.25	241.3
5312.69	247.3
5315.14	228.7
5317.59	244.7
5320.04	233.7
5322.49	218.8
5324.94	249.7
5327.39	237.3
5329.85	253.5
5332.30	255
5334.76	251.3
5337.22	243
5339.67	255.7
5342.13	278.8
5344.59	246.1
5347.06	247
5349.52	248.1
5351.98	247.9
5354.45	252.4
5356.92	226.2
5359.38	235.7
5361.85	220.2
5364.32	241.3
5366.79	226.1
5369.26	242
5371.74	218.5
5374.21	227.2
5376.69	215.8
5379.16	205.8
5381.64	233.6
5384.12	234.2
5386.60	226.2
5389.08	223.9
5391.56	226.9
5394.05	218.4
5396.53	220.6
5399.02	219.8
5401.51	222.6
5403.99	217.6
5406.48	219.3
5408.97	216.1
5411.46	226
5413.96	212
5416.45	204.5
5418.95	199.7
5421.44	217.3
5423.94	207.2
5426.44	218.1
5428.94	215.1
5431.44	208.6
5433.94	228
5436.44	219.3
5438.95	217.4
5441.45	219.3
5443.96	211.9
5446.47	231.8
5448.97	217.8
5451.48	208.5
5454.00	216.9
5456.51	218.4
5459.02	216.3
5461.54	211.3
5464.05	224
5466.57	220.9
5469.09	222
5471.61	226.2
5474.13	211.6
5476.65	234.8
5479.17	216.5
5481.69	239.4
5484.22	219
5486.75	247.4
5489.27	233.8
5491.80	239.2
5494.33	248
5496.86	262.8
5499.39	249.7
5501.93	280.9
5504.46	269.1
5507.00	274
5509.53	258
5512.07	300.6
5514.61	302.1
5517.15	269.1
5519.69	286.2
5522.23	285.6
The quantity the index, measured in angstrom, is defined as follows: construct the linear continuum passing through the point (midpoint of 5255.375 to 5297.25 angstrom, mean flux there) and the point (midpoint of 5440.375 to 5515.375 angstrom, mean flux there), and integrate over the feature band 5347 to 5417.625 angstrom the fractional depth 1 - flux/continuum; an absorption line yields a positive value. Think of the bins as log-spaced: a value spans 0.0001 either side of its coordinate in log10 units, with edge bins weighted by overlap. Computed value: 4.3 angstrom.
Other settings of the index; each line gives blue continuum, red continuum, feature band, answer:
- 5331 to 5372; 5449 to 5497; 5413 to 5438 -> 2.14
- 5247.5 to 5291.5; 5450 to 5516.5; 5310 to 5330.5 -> 0.26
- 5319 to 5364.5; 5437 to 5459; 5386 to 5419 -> 1.52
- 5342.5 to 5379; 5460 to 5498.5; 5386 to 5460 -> 4.91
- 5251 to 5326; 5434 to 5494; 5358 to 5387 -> 0.72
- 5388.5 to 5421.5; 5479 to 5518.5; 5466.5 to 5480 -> 1.35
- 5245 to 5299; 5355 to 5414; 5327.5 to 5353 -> -2.23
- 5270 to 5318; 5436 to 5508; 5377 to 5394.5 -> 1.02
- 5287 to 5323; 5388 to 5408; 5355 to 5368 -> -0.11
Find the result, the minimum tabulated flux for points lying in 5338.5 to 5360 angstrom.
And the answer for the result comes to 226.2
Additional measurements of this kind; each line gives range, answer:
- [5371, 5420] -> 199.7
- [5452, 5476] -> 211.3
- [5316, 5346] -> 218.8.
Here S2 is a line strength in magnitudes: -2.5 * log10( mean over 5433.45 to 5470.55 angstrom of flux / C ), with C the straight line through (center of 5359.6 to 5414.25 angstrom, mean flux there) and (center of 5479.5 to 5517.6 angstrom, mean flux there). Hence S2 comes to 0.12 mag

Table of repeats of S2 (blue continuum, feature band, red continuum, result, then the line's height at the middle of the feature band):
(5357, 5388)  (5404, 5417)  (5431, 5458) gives 0.03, 222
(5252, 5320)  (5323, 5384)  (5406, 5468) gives -0.04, 231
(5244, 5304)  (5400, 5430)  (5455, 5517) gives 0.14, 243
